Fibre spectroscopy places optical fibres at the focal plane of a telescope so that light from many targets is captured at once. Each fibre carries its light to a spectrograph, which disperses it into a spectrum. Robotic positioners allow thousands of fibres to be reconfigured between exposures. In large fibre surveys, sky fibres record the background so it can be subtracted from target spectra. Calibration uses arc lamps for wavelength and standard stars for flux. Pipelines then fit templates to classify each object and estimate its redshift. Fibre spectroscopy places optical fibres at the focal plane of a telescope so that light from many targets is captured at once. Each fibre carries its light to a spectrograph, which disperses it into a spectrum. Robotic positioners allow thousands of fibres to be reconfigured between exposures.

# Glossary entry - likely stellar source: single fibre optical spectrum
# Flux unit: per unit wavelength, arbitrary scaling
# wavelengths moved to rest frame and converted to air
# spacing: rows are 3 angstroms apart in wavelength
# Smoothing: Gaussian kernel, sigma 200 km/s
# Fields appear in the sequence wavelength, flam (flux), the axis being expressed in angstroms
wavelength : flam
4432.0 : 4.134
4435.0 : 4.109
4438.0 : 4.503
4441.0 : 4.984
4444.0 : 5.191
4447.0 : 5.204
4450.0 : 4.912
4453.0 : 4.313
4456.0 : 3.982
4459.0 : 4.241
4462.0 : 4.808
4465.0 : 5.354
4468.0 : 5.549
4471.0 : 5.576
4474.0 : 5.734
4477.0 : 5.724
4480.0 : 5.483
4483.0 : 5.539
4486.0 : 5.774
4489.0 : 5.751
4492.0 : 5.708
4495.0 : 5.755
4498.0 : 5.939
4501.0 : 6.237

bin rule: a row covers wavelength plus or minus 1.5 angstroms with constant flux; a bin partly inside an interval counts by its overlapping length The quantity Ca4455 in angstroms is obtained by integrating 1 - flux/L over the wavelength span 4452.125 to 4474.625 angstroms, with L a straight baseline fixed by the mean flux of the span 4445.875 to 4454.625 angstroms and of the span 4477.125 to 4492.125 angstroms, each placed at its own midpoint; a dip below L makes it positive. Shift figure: 0.87 angstroms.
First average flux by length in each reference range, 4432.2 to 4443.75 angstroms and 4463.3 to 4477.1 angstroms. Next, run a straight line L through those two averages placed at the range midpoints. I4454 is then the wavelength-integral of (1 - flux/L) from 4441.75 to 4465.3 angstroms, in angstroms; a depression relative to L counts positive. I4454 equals 1.4 angstroms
